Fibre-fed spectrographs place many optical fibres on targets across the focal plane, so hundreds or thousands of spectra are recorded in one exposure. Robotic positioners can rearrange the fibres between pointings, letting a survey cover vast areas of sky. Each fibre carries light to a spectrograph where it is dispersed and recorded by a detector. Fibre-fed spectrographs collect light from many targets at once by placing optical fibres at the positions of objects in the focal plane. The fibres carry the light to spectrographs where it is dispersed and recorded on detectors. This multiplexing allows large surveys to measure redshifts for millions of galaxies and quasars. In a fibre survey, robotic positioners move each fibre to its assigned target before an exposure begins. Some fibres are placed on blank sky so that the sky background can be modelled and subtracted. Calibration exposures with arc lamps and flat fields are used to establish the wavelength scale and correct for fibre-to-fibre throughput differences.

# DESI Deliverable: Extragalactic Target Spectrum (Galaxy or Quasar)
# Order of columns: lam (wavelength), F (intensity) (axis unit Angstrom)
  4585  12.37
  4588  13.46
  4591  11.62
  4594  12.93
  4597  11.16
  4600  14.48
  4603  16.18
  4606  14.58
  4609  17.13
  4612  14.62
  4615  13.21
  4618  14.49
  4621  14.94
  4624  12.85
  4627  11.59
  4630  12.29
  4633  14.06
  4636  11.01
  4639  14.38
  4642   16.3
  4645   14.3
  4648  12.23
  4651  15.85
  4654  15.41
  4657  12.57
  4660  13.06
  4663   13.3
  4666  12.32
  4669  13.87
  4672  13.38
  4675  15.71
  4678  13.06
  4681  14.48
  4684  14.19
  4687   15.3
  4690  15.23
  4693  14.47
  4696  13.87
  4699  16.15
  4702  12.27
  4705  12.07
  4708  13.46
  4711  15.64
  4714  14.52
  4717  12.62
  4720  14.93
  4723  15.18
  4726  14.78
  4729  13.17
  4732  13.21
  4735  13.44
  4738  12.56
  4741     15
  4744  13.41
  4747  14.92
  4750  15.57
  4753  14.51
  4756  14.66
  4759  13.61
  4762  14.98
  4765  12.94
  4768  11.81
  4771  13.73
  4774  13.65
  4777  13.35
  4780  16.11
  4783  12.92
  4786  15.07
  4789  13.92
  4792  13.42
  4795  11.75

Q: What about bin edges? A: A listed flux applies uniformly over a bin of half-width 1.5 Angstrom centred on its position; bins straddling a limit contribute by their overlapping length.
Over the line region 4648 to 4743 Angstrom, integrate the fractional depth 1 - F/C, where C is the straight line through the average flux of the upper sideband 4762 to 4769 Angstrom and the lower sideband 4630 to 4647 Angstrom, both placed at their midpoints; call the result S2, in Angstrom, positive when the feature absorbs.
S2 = -4.1 Angstrom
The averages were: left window 13.8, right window 13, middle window 14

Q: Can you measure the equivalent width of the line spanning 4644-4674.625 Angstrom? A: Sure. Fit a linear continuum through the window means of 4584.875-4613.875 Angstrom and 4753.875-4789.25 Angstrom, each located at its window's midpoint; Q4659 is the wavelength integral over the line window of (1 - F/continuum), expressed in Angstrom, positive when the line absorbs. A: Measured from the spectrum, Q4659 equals 0.5 Angstrom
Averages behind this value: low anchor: 13.9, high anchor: 13.9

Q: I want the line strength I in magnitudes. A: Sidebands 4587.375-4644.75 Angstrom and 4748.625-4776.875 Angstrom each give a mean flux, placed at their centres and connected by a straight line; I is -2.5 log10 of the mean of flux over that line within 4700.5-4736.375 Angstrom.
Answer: 0.01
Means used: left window 13.8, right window 13.9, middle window 13.8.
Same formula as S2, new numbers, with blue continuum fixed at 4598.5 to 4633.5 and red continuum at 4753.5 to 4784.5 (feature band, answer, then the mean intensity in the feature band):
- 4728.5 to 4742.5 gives 0.4 Angstrom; 13.5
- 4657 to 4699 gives 0.0 Angstrom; 14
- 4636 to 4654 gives -0.3 Angstrom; 14.4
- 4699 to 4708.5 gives 0.6 Angstrom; 13.1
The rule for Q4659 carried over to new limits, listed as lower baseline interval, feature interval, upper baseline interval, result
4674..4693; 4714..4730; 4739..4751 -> 0.44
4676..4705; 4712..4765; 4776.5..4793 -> 0.23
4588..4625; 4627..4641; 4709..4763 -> 1.14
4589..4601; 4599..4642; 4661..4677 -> -3.89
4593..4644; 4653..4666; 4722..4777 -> 0.51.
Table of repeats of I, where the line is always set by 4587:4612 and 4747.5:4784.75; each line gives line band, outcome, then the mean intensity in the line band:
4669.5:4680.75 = -0.01 mag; 14.1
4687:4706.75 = -0.01 mag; 14.1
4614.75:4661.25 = 0.03 mag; 13.7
